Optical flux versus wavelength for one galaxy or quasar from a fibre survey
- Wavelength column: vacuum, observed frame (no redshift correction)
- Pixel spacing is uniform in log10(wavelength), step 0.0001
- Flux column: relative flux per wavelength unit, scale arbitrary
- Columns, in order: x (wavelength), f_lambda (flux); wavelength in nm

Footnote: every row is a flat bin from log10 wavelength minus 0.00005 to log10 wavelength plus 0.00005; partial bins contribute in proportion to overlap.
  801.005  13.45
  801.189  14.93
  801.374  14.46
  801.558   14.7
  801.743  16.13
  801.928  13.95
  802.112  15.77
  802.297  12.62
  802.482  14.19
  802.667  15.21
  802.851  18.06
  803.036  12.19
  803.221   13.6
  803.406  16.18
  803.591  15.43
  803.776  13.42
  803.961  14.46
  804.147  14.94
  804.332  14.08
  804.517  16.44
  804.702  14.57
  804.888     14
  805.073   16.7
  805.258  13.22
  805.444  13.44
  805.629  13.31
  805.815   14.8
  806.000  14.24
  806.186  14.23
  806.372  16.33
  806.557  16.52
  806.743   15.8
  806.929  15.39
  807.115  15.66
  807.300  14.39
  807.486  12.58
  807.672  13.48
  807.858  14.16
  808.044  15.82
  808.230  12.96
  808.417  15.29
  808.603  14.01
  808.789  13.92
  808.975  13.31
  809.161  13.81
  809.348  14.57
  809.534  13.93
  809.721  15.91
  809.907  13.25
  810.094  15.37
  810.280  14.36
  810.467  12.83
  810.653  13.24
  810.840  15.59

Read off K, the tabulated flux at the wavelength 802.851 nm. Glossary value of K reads 18.06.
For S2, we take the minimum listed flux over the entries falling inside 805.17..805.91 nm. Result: 13.22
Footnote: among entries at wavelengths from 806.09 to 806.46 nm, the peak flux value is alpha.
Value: 16.33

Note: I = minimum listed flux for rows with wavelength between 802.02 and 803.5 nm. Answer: 12.19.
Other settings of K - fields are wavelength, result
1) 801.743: 16.13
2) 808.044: 15.82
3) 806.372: 16.33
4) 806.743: 15.8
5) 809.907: 13.25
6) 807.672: 13.48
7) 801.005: 13.45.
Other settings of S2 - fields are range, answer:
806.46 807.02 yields 15.39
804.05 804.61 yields 14.08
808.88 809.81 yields 13.31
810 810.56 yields 12.83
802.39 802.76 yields 14.19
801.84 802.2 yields 13.95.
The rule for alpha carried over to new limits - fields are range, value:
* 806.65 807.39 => 15.8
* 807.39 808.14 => 15.82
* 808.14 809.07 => 15.29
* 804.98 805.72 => 16.7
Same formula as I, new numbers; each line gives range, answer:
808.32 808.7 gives 14.01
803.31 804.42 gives 13.42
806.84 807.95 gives 12.58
